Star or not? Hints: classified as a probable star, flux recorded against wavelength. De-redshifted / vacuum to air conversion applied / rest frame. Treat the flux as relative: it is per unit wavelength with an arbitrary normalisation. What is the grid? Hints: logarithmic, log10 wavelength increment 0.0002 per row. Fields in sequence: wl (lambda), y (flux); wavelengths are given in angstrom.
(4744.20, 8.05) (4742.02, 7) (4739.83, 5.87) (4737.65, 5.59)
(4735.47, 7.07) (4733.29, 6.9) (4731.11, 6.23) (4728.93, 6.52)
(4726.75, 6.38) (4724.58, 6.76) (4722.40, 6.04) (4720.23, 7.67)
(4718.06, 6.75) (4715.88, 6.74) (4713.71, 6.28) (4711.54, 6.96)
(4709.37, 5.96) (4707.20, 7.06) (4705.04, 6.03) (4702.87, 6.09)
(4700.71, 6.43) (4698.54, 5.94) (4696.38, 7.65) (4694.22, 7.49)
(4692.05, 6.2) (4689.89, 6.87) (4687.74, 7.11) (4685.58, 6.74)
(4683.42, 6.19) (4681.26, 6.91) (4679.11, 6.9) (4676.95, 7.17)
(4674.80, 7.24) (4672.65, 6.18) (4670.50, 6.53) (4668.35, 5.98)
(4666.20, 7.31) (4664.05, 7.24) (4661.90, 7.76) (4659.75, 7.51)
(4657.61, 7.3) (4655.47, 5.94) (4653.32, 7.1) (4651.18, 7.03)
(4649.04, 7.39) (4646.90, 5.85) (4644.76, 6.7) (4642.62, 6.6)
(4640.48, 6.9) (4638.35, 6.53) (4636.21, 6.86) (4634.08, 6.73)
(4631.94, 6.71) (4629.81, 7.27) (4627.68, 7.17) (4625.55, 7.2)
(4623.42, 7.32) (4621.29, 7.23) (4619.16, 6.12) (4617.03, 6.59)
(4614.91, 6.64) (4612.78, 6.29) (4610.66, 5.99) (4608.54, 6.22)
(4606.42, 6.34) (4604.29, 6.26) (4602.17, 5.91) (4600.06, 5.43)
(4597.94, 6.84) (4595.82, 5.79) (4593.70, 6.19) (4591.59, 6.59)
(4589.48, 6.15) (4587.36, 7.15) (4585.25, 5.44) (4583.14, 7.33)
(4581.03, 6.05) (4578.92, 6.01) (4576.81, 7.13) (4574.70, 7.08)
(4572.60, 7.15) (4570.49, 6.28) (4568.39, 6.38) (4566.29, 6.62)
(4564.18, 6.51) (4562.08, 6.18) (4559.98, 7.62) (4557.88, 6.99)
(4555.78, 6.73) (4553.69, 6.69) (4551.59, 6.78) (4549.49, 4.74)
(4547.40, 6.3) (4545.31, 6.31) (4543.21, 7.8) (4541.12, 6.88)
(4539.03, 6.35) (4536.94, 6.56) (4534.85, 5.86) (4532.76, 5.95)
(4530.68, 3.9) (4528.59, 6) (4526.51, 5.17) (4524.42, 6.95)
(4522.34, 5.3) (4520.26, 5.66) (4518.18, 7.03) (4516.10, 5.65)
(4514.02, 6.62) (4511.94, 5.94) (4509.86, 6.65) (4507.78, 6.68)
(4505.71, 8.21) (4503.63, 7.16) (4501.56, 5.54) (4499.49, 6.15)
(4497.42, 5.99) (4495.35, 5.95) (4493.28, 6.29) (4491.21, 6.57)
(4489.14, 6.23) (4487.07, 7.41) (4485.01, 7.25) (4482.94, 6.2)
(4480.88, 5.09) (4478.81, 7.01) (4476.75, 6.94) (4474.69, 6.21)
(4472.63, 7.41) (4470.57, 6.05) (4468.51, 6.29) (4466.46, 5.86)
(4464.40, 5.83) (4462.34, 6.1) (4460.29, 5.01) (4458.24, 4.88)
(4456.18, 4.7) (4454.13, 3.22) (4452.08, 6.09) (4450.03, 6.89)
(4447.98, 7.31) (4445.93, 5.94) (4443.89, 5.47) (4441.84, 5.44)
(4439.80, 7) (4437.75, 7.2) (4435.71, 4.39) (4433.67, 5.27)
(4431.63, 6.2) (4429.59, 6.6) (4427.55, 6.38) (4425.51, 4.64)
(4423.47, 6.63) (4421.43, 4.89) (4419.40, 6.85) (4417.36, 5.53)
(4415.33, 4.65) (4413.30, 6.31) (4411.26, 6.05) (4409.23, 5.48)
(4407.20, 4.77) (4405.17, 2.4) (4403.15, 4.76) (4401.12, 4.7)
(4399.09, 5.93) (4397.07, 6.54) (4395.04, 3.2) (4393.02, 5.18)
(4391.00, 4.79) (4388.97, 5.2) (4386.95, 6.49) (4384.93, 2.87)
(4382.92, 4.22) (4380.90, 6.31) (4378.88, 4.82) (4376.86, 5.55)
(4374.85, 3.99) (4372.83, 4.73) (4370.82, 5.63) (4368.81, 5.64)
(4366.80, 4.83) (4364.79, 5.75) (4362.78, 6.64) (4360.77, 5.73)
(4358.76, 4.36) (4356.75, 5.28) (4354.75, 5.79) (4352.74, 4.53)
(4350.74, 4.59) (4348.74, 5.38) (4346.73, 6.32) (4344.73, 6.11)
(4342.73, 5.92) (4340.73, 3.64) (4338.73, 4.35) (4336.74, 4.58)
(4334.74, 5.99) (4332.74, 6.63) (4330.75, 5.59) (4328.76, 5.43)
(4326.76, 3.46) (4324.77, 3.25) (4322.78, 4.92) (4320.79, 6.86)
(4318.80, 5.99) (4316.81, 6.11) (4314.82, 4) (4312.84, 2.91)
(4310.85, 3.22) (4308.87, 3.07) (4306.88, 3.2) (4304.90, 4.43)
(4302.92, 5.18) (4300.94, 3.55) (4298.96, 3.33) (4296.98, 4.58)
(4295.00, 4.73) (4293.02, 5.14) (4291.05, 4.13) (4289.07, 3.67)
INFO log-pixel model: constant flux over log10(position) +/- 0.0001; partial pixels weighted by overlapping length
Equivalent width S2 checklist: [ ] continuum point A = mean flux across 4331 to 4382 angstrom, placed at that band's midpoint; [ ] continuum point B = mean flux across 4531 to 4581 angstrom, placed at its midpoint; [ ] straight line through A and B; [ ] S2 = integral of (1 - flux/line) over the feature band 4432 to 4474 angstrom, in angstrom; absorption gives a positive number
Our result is 0.5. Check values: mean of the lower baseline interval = 5.33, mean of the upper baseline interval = 6.51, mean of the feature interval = 5.83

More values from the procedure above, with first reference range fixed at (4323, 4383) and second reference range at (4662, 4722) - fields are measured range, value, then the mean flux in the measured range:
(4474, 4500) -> -2.8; 6.41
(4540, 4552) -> -0.8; 6.45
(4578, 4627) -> -0.6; 6.4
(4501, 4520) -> -2.2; 6.6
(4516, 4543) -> -0.1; 6.01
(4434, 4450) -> -1.5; 6.12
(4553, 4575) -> -2.1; 6.74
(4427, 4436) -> -0.5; 5.85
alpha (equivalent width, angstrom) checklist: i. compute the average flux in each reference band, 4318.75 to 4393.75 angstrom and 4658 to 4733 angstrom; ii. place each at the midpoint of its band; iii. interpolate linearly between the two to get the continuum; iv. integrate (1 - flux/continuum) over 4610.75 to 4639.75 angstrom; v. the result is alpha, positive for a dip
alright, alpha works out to -1.7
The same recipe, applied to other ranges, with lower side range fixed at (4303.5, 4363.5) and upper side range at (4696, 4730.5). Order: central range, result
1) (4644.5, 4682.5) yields -3.3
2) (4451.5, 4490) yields -3.2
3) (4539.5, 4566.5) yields -3.4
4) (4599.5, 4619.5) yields -0.3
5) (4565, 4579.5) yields -1.8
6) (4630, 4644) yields -1.2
